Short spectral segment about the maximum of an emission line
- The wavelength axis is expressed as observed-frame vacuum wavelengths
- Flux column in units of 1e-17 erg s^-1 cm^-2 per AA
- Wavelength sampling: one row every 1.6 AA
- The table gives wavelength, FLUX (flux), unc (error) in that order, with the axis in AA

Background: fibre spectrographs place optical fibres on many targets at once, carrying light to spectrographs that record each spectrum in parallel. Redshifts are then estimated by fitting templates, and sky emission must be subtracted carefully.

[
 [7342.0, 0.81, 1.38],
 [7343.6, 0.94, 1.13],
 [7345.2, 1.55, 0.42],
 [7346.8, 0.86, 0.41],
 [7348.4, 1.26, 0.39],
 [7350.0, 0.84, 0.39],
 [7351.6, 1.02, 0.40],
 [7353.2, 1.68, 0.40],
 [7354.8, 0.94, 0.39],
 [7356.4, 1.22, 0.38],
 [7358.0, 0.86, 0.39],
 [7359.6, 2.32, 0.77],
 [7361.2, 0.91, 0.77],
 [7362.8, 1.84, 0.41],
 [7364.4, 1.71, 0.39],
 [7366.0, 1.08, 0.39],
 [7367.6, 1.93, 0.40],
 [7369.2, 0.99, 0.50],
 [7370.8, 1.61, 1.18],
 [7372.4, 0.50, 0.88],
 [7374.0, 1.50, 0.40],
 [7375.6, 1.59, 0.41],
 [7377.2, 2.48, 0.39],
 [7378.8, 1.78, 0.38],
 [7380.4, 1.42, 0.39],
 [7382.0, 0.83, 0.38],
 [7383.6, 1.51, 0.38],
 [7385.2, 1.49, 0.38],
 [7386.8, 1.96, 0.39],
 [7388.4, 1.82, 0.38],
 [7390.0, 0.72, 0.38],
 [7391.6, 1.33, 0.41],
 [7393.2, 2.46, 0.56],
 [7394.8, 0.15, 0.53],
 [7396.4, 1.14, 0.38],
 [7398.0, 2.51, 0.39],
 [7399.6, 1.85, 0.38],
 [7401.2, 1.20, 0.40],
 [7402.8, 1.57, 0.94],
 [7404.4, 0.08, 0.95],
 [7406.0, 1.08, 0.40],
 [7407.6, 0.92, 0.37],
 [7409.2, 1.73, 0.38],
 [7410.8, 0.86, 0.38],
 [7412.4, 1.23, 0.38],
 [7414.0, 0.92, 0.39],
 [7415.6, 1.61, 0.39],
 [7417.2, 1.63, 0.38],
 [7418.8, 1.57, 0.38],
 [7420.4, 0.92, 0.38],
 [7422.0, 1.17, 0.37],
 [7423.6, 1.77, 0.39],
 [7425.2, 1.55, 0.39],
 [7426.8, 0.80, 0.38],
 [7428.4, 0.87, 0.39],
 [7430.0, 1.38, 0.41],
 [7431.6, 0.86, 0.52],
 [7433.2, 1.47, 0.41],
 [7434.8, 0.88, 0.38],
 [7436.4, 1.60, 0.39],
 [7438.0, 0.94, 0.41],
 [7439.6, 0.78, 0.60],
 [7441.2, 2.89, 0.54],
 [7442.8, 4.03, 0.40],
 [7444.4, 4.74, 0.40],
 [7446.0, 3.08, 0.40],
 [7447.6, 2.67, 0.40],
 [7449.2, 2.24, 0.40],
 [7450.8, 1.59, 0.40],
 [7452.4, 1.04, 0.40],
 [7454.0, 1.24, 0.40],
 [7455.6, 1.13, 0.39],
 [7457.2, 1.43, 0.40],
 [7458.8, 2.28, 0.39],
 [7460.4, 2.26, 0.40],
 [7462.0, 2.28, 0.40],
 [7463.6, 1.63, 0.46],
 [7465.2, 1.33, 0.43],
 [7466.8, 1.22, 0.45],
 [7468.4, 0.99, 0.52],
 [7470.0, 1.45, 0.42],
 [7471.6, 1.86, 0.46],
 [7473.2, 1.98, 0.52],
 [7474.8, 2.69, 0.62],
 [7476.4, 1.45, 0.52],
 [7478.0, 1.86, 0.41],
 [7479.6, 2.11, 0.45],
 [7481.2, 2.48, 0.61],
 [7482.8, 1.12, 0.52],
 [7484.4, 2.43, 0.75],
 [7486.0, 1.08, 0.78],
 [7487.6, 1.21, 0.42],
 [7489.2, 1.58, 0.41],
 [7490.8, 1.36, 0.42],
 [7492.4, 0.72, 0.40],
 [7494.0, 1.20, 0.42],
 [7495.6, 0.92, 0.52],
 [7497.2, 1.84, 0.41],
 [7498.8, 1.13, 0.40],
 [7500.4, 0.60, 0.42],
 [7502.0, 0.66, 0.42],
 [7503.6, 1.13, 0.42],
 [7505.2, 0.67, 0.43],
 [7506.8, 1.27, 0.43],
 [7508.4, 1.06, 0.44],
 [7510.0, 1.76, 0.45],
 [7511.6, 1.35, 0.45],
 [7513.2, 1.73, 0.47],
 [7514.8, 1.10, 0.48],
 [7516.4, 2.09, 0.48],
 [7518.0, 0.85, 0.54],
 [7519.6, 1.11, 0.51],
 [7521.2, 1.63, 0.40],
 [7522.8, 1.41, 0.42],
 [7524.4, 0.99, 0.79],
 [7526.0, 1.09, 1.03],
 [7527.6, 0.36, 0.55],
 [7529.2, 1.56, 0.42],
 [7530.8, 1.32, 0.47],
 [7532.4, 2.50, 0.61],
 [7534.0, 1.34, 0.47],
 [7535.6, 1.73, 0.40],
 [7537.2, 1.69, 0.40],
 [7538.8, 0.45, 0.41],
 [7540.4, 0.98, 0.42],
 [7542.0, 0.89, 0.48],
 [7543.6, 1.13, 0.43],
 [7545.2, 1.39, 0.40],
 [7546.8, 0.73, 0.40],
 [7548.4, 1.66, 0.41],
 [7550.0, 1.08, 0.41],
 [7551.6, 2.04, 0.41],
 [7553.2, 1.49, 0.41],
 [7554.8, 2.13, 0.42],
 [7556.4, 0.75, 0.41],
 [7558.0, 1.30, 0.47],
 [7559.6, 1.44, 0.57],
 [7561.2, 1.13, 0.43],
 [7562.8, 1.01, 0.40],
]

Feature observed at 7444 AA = [S II]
